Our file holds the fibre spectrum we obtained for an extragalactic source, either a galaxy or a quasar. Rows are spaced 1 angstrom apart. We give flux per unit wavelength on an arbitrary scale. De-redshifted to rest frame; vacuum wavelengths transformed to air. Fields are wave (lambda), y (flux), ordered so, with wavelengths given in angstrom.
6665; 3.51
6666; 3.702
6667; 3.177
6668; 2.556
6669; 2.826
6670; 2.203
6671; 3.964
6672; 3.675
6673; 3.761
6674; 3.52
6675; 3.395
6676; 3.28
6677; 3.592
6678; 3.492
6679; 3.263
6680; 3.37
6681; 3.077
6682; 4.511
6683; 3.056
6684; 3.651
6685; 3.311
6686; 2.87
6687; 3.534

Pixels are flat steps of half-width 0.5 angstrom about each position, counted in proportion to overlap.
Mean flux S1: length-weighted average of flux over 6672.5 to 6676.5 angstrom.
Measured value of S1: 3.49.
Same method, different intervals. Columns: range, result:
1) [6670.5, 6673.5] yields 3.8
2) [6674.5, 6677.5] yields 3.42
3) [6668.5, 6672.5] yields 3.17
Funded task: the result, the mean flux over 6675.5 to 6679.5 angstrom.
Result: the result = 3.41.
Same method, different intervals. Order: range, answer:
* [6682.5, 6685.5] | 3.34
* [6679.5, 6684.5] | 3.53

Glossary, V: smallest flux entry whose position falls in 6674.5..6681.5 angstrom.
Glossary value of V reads 3.077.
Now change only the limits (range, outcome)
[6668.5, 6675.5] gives 2.203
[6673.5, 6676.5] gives 3.28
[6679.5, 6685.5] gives 3.056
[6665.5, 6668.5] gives 2.556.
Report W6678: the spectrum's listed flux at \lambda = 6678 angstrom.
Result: 3.492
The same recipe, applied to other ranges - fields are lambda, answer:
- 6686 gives 2.87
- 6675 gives 3.395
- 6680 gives 3.37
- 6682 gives 4.511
